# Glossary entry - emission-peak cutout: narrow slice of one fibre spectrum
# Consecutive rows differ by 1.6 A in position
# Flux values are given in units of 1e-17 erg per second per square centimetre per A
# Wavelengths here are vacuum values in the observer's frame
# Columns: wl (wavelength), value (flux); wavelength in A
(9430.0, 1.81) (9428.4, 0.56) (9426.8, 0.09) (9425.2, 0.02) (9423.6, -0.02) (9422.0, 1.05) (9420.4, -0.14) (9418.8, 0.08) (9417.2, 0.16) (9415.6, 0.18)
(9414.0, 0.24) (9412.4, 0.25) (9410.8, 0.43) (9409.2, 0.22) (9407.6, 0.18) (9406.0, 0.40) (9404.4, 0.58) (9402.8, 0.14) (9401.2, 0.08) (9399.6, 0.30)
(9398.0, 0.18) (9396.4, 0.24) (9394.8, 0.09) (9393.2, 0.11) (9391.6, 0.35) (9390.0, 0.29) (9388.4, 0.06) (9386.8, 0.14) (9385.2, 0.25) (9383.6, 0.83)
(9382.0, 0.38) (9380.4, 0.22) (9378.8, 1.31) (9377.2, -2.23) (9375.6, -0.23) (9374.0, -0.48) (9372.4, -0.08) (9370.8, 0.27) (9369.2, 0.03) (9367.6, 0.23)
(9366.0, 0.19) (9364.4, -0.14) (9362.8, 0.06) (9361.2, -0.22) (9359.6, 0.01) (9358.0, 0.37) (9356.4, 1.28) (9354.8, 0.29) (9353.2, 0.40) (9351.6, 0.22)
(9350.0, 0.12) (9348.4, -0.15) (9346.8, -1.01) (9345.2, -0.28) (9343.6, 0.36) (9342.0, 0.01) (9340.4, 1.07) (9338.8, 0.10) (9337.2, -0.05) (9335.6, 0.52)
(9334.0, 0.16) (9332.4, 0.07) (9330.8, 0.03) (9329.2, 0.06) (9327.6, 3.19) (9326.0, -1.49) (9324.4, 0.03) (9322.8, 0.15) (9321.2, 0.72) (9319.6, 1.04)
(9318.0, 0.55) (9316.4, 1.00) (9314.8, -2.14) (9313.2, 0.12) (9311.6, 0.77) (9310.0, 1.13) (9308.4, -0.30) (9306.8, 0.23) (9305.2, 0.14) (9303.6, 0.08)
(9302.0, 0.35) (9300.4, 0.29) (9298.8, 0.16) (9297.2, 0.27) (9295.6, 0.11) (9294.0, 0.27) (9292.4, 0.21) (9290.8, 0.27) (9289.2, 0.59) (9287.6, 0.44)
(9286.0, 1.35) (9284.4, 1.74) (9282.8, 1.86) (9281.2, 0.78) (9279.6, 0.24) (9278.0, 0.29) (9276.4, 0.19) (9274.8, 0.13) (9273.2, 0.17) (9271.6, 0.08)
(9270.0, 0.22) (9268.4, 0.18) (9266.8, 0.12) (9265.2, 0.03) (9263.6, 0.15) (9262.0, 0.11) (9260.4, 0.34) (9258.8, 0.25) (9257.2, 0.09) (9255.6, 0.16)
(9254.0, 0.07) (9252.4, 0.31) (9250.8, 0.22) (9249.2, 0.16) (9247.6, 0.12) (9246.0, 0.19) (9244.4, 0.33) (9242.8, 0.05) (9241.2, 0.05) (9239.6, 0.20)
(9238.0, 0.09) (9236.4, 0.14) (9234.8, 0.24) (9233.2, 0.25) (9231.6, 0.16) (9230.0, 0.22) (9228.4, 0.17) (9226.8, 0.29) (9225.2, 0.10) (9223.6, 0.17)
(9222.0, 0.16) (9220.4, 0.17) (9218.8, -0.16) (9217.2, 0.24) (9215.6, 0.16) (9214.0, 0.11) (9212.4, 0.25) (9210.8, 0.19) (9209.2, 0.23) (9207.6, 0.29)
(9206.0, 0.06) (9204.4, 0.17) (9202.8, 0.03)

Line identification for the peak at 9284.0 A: [O III]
